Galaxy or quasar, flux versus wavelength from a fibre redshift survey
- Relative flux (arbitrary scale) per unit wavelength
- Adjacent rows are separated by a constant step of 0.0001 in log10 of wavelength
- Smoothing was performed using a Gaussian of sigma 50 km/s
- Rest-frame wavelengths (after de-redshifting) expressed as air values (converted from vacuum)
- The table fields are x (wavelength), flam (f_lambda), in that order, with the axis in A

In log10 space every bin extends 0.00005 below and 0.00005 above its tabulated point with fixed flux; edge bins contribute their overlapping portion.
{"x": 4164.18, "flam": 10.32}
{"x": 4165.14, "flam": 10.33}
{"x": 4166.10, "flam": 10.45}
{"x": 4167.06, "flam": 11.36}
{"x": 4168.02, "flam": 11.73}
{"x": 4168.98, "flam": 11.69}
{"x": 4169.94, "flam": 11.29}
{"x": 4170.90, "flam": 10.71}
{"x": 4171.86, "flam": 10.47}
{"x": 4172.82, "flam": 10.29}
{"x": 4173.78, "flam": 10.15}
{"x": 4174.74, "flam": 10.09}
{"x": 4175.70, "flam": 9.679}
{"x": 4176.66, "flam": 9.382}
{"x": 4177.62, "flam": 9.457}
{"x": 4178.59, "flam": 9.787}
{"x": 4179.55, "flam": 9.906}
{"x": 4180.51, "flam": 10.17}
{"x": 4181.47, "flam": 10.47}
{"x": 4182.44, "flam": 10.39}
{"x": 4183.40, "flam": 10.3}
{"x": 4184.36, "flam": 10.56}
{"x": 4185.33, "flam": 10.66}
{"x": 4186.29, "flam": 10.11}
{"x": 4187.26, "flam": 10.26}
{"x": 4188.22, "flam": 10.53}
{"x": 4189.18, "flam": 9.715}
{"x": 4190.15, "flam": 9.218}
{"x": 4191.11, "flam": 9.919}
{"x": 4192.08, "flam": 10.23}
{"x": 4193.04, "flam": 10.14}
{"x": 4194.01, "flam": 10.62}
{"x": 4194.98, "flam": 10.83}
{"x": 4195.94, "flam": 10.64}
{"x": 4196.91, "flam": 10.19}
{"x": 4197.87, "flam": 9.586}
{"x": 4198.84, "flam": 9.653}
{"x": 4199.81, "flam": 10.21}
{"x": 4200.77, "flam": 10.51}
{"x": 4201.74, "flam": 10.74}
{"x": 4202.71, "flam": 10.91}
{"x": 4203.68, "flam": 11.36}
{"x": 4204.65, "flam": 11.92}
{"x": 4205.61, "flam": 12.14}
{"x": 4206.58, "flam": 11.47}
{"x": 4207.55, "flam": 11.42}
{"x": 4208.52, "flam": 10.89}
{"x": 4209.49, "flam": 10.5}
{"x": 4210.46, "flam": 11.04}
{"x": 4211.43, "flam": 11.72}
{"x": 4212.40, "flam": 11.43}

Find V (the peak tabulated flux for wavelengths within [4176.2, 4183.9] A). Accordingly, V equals 10.47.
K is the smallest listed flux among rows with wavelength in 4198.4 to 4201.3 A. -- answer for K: 9.653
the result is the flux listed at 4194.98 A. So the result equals 10.83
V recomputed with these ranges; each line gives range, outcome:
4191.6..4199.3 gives 10.83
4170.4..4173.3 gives 10.71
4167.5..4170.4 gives 11.73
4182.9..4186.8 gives 10.66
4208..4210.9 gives 11.04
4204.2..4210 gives 12.14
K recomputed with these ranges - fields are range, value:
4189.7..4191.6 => 9.218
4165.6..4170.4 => 10.45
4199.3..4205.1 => 10.21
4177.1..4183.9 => 9.457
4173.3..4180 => 9.382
